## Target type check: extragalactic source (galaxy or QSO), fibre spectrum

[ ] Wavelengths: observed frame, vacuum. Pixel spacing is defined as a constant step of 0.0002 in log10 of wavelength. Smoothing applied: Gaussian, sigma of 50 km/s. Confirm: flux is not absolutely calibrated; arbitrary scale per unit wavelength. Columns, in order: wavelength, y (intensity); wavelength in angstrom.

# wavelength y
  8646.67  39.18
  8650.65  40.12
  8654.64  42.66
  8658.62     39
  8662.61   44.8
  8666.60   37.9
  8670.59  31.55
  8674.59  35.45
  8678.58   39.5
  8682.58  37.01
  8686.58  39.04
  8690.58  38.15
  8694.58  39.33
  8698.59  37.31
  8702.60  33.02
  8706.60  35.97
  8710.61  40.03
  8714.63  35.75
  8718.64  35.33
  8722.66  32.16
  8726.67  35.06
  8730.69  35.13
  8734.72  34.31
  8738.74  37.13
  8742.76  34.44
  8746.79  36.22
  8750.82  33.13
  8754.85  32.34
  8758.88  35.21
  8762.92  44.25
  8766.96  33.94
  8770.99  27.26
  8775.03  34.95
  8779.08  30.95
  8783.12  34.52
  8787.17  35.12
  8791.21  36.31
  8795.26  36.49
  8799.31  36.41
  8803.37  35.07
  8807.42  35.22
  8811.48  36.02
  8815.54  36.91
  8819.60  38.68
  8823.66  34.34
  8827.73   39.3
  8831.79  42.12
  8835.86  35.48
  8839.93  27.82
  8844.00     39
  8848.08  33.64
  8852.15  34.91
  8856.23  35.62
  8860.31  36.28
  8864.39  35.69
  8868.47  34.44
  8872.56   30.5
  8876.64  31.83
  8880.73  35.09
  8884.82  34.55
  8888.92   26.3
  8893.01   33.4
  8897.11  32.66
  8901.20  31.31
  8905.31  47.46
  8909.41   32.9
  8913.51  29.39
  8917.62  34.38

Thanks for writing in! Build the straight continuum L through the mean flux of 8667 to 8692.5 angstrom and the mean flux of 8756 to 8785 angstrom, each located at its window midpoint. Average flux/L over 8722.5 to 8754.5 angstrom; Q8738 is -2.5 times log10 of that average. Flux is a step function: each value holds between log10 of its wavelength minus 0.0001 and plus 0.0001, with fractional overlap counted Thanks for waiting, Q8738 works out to 0.016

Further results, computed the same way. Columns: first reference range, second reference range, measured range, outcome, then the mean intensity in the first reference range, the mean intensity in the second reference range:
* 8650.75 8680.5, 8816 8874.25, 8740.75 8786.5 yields 0.08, 38.8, 35.6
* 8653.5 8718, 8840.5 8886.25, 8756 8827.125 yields 0.01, 37.8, 34.5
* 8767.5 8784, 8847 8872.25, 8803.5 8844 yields -0.08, 31.9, 34.8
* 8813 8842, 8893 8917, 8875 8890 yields 0.09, 36.4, 34.6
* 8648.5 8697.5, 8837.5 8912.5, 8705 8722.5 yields 0.04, 38.7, 34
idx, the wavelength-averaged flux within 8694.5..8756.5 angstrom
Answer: 35.3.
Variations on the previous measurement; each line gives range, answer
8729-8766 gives 35.7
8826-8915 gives 34.5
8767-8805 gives 34.1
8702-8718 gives 36.4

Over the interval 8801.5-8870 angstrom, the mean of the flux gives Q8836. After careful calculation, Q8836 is 35.9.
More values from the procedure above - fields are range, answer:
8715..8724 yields 34.2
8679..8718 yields 37.3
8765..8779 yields 31.9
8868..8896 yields 32.2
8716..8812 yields 34.9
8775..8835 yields 36.2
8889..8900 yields 31.7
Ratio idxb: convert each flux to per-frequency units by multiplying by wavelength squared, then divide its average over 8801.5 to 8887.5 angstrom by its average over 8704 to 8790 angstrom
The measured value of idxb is 1.0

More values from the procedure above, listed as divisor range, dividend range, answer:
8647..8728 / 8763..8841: 0.97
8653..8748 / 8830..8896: 0.96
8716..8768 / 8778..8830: 1.03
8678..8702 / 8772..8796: 0.92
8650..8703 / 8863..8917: 0.92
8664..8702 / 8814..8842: 1.01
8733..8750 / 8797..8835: 1.07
